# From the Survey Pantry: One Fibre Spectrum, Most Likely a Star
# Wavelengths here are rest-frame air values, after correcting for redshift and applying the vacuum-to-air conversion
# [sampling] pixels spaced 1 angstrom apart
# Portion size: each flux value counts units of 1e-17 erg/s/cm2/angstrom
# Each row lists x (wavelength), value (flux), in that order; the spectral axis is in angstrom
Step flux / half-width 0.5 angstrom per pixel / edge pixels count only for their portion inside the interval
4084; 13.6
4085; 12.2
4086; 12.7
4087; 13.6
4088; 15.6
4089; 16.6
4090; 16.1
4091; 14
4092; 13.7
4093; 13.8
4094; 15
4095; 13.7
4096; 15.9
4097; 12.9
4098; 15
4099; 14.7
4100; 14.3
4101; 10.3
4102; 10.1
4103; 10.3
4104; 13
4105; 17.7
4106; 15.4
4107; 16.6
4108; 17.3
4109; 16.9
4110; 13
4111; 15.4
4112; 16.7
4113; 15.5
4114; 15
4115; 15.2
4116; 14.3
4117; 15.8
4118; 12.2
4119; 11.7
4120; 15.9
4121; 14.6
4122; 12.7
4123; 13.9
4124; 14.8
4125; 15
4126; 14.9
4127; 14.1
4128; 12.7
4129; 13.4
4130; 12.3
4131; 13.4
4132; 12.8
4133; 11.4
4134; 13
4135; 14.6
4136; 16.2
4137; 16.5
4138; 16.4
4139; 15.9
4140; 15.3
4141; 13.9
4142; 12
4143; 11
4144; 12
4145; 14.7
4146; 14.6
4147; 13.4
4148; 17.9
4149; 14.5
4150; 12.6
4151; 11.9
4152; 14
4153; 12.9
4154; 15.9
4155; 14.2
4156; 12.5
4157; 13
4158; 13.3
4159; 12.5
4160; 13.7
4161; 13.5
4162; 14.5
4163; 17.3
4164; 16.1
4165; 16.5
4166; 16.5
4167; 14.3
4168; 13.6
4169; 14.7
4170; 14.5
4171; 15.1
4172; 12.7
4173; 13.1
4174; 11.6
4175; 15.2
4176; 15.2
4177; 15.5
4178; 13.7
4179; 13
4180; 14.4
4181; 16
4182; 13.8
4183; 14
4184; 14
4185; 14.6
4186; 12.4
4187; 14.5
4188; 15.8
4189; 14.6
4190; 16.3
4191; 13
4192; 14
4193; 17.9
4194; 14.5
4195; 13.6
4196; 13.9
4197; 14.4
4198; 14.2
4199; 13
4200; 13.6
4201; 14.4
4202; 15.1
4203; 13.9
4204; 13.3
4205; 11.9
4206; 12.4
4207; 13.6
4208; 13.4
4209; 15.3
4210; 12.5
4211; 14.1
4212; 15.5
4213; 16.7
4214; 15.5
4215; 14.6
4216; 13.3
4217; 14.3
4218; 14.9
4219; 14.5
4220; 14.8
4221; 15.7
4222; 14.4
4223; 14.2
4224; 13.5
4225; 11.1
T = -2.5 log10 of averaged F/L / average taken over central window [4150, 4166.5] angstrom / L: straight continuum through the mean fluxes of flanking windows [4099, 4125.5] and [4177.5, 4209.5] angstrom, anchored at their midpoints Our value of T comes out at 0.002 mag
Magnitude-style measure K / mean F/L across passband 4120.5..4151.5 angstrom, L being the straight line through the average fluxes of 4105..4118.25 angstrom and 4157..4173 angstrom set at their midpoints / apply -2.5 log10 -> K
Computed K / 0.08 mag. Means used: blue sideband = 15.5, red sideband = 14.5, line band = 13.9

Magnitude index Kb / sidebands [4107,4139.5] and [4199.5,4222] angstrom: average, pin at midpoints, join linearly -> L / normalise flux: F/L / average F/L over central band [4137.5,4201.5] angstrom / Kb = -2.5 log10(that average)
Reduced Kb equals 0.01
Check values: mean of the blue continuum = 14.5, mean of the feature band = 14.2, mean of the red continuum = 14.2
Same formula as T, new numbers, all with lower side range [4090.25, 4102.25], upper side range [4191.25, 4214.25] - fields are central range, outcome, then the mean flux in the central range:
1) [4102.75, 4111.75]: -0.11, 15.2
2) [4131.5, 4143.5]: -0.01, 14.1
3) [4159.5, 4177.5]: -0.05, 14.6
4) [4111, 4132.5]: -0.03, 14.2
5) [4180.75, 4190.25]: -0.03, 14.5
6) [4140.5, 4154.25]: 0.03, 13.6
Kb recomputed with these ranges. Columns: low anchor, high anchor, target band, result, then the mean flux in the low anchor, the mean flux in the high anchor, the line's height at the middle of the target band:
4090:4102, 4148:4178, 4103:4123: -0.07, 13.9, 14.2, 14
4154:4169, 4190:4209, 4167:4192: 0.00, 14.5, 14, 14.2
